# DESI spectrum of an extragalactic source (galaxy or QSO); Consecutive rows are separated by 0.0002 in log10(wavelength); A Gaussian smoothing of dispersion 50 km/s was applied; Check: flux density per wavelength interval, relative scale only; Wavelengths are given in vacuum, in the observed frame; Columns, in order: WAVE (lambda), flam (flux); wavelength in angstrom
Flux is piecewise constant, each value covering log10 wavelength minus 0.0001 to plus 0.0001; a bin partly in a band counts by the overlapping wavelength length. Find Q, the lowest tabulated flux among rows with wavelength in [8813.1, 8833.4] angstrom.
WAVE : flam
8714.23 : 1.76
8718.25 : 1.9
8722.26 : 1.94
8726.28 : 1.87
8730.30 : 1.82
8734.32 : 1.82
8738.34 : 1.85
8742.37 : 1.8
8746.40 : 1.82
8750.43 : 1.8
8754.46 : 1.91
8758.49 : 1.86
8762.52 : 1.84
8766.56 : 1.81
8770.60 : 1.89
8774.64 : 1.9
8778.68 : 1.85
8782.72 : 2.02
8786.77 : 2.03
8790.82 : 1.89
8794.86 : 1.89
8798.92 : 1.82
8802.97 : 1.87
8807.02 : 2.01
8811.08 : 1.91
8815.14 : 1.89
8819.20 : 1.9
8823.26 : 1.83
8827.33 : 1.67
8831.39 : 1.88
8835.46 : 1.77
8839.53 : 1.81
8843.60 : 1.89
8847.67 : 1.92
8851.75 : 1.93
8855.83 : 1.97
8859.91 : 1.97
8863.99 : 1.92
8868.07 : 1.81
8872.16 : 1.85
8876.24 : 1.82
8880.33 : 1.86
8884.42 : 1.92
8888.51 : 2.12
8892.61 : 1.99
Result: 1.67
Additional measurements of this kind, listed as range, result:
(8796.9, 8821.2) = 1.82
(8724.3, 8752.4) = 1.8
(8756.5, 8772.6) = 1.81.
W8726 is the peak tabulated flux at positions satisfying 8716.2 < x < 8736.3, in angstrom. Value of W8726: 1.94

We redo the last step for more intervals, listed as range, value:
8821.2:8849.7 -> 1.92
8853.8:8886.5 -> 1.97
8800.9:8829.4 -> 2.01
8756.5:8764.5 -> 1.86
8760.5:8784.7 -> 2.02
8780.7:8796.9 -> 2.03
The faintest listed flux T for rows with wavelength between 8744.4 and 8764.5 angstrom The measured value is 1.8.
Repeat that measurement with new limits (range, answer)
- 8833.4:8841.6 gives 1.77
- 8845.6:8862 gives 1.92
